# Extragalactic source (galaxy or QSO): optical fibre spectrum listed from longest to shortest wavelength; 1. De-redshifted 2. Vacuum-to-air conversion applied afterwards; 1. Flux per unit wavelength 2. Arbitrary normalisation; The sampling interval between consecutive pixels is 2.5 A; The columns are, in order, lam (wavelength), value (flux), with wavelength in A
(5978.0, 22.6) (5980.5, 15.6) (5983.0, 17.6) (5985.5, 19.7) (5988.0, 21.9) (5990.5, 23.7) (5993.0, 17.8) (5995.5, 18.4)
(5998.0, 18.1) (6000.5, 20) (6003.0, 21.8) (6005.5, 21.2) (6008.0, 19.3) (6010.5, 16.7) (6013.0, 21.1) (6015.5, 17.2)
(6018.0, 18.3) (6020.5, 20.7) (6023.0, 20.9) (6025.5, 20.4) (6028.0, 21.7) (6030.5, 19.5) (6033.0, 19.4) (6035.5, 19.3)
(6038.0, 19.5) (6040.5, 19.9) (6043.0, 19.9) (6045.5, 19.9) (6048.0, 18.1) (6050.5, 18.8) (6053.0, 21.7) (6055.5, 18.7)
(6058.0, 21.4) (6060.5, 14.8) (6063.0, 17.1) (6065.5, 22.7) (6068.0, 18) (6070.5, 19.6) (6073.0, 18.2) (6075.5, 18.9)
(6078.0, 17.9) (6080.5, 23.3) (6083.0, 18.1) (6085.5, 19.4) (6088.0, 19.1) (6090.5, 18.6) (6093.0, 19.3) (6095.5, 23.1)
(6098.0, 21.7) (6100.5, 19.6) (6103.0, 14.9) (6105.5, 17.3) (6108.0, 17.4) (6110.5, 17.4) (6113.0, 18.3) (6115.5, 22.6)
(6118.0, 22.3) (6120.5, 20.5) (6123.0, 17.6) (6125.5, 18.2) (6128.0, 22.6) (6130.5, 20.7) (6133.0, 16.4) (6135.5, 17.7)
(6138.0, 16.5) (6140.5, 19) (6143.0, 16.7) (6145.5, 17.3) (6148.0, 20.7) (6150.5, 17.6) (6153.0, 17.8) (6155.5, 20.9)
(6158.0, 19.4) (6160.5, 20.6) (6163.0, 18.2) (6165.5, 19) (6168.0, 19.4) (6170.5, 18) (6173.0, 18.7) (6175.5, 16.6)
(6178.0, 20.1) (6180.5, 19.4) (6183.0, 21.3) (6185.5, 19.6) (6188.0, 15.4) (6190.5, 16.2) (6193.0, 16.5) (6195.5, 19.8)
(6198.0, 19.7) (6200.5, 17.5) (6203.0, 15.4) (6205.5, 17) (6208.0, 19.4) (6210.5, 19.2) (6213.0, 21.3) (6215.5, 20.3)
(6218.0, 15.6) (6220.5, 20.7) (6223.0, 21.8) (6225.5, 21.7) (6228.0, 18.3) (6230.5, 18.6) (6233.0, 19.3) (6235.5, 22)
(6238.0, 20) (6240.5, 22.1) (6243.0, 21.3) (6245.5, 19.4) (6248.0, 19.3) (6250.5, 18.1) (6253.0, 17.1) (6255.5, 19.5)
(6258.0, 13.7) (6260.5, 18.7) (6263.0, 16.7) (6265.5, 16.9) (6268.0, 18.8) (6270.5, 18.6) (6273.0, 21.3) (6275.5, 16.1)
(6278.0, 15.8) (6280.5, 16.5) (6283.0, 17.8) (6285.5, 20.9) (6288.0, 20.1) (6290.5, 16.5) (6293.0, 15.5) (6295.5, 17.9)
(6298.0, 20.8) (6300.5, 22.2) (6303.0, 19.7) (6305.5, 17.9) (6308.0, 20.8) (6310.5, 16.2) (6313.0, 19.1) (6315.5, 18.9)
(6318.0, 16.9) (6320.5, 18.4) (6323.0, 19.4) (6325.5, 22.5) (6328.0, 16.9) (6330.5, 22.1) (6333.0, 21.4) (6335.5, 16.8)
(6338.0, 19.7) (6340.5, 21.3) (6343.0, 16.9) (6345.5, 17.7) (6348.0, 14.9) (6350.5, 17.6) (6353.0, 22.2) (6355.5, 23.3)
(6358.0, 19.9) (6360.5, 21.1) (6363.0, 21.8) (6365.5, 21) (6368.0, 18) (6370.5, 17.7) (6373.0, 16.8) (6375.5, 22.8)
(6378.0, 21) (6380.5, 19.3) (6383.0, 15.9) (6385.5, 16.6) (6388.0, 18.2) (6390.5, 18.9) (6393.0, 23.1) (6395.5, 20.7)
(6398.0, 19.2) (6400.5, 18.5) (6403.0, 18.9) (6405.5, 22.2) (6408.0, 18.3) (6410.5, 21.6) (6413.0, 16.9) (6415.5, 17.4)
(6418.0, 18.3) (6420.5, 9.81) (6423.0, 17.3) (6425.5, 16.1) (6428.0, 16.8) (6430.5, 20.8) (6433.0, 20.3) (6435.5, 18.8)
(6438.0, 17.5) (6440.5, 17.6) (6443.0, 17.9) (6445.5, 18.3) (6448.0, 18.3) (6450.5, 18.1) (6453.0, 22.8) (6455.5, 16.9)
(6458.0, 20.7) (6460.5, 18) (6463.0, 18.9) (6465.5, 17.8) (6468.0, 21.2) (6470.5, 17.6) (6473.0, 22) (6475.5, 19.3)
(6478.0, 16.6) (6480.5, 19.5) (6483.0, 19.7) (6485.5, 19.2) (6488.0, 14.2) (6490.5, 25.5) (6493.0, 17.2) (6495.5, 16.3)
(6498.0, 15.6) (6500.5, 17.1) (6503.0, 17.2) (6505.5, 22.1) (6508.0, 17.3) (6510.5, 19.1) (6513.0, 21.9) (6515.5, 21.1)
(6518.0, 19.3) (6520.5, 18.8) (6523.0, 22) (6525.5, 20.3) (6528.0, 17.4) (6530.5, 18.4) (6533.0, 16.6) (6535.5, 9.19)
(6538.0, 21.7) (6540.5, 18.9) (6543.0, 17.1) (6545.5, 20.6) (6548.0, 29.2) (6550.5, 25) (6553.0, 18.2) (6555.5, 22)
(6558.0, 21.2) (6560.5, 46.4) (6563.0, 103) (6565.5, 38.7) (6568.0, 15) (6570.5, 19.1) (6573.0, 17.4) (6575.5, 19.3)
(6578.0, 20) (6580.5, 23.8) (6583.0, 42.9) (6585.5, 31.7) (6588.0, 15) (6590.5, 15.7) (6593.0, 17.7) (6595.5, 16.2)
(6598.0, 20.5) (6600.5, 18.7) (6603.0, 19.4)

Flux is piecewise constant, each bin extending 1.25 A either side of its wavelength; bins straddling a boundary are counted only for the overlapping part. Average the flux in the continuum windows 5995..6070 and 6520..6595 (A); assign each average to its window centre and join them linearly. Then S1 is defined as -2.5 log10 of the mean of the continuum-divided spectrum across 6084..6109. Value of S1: 0.06 mag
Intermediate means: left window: 19.5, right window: 24.7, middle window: 19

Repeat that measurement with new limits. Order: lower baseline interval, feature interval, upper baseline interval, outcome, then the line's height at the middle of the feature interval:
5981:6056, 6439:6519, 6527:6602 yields 0.25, 23.8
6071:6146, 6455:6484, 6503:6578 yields 0.21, 23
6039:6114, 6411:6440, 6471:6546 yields 0.08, 18.8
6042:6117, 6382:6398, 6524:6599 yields 0.19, 22.7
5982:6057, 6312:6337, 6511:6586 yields 0.18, 22.8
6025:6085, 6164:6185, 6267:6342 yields 0.01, 19.2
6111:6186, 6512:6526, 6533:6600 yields 0.20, 24.6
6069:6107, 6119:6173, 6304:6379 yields 0.03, 19.3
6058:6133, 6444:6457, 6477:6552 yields 0.02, 19.2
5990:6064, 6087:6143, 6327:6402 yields 0.02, 19.5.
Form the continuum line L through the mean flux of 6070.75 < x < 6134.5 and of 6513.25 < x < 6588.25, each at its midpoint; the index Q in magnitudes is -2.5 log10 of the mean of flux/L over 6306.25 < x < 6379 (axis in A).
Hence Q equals 0.16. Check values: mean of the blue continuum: 19.3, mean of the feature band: 19.4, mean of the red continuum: 25.1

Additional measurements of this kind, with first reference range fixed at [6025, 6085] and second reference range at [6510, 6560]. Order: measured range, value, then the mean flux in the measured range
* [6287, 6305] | 0.05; 18.9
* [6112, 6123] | -0.06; 20.6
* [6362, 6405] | 0.04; 19.4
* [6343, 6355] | 0.09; 18.3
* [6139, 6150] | 0.07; 18.3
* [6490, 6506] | 0.11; 18.2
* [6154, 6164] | -0.01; 19.8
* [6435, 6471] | 0.08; 18.7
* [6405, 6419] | 0.06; 19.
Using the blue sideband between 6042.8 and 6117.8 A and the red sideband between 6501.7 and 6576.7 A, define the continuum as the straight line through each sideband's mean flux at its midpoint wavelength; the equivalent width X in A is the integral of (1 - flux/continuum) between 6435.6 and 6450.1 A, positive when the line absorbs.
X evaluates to 3.1 A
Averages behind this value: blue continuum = 19.2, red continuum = 23.8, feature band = 18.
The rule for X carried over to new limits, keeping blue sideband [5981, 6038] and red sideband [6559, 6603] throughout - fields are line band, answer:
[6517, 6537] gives 6.9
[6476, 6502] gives 8.3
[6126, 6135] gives 0.8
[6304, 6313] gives 2.1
